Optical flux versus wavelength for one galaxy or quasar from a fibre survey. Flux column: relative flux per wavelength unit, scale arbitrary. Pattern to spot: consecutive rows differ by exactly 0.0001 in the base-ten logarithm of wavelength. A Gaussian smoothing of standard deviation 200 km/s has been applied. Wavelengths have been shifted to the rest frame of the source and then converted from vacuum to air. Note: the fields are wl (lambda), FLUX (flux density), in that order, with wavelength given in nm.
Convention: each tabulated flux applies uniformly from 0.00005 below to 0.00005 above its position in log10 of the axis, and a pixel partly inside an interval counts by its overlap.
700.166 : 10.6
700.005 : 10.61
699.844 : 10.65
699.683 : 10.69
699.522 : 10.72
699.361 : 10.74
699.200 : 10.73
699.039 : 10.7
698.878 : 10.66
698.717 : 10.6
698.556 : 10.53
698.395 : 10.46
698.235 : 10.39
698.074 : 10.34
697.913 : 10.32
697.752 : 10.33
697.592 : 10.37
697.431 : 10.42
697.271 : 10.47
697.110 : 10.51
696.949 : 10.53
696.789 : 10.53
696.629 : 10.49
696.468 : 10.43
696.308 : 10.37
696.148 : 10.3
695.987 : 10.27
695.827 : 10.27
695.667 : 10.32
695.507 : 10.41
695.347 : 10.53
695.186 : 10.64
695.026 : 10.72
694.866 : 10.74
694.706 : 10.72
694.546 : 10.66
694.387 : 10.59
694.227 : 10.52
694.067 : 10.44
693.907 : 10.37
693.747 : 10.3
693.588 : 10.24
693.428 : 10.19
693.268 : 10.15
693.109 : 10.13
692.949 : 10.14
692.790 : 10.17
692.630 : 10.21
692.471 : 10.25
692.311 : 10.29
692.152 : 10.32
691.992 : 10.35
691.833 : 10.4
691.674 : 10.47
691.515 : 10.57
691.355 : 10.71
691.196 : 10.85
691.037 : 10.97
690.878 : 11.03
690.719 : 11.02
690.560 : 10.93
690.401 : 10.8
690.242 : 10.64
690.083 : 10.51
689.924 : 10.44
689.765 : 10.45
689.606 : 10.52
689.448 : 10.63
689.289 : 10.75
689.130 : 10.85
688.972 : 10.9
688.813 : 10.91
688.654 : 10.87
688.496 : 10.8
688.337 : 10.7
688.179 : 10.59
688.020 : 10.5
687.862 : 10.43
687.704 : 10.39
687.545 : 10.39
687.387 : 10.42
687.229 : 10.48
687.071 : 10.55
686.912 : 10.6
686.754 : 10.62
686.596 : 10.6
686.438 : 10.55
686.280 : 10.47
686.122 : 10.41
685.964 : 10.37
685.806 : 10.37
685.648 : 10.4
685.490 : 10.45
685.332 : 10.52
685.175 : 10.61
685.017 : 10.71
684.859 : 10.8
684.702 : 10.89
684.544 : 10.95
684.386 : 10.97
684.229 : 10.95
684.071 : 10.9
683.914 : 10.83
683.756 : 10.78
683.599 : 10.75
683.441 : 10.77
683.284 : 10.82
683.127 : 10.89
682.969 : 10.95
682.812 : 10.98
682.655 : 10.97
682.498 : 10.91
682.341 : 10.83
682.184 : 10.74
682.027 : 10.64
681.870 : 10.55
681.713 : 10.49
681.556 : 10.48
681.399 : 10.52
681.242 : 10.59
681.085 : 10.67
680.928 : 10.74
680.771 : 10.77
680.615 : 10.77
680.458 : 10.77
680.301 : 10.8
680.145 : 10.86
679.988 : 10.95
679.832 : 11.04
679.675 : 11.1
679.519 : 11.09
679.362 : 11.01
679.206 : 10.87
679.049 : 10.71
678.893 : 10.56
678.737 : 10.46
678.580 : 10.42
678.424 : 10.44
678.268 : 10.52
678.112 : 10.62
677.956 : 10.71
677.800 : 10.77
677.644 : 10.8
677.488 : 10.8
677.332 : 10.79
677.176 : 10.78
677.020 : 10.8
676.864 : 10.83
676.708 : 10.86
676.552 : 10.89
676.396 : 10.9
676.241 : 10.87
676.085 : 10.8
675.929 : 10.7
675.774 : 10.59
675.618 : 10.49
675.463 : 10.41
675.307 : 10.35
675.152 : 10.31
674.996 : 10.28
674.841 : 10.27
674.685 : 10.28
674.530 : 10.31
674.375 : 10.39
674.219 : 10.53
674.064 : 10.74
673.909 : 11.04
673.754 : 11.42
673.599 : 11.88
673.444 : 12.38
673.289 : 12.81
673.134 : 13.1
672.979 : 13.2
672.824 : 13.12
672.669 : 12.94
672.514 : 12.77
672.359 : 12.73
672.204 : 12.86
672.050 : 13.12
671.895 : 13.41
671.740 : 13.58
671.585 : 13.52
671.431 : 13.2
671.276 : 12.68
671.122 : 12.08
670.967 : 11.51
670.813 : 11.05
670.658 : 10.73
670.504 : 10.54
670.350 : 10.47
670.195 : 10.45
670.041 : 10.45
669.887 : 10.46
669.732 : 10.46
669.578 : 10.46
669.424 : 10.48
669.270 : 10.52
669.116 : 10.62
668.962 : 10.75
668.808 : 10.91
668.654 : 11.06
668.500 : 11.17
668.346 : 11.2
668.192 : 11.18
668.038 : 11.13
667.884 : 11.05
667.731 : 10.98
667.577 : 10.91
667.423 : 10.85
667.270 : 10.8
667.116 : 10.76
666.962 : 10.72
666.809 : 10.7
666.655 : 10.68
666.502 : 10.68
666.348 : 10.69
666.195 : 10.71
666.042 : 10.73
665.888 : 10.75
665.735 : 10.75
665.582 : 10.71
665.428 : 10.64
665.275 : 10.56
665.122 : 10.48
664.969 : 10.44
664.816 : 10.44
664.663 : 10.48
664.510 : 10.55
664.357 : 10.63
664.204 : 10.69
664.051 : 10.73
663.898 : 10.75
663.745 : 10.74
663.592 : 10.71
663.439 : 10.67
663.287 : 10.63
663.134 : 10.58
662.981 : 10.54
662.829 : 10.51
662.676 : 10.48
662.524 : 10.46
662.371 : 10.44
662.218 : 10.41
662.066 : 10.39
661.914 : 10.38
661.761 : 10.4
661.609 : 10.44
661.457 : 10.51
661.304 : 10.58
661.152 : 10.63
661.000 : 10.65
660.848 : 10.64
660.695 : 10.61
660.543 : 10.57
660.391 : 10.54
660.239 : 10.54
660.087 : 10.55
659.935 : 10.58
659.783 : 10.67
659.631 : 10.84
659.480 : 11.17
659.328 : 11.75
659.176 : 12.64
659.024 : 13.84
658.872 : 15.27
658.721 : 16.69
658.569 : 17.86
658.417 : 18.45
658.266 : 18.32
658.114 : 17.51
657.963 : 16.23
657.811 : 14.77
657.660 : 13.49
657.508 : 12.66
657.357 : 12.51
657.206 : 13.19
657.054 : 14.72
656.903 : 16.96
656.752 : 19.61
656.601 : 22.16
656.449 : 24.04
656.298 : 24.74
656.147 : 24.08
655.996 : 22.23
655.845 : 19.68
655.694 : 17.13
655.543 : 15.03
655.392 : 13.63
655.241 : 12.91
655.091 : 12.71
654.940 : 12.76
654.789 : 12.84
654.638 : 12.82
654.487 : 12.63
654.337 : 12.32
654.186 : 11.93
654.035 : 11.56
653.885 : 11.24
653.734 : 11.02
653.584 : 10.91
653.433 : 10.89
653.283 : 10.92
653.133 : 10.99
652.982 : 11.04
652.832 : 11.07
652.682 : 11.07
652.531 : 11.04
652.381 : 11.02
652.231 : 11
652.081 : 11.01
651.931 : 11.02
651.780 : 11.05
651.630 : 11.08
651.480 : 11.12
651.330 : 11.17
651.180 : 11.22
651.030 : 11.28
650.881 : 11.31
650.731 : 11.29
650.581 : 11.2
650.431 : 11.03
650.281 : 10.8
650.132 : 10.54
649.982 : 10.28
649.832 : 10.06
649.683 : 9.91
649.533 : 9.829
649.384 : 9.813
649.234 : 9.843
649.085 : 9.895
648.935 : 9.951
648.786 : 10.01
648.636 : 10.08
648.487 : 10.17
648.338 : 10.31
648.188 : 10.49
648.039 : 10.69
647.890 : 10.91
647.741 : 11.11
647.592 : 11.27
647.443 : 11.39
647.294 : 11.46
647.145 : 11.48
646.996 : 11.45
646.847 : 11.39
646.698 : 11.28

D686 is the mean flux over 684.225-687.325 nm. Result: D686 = 10.6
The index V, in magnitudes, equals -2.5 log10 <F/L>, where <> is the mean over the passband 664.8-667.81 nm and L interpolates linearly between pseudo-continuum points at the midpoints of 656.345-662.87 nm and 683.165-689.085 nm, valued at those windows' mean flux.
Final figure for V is 0.17 mag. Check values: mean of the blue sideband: 13.2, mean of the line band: 10.7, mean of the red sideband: 10.7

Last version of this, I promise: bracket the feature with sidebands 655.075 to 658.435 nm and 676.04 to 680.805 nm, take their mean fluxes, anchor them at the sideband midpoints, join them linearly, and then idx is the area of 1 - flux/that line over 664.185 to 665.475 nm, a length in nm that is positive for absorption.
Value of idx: 0.377 nm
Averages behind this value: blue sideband 17.3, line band 10.5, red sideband 10.8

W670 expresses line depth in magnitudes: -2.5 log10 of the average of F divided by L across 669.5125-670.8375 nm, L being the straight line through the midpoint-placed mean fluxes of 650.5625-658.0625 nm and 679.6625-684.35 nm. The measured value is 0.14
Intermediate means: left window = 13.7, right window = 10.8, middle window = 10.5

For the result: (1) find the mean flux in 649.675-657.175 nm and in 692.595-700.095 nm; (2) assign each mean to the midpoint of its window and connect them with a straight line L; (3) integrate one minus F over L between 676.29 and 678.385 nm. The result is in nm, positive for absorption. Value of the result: 0.17 nm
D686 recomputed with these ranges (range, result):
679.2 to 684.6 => 10.8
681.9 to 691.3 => 10.7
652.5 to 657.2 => 14.7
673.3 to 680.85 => 10.8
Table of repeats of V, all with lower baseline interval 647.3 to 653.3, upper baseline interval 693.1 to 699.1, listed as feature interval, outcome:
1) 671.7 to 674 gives -0.19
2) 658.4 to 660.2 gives -0.22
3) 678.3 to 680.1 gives -0.02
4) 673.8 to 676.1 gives 0.01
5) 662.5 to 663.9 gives 0.01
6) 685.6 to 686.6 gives 0.01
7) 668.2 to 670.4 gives -0.01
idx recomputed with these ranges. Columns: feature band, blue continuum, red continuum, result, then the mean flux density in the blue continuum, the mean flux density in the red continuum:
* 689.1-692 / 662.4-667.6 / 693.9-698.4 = -0.05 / 10.6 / 10.5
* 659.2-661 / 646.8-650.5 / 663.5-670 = -0.03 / 10.6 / 10.7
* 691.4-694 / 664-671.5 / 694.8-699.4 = 0.06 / 10.8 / 10.5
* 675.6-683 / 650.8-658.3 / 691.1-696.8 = 0.61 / 13.9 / 10.4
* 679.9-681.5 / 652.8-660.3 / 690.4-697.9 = 0.16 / 14.5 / 10.5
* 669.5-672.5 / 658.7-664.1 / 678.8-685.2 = -0.24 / 11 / 10.8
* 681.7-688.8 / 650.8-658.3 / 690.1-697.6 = 0.36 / 13.9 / 10.5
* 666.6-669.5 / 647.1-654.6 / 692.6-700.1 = -0.04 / 10.9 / 10.5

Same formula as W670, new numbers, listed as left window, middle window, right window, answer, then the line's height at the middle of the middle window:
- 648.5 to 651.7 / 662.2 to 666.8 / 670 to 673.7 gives 0.11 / 11.7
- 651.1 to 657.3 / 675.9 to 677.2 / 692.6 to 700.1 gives 0.12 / 12.1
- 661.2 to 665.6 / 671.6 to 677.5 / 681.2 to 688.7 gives -0.08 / 10.6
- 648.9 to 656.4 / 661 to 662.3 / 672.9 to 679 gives 0.13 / 11.8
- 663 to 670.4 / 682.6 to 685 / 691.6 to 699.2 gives -0.03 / 10.5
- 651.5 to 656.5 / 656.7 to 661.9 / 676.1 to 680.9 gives -0.01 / 12.9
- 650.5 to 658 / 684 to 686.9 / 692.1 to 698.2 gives 0.05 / 11.2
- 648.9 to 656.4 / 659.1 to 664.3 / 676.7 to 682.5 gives 0.11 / 11.8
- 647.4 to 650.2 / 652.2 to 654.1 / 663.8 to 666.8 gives -0.07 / 10.4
